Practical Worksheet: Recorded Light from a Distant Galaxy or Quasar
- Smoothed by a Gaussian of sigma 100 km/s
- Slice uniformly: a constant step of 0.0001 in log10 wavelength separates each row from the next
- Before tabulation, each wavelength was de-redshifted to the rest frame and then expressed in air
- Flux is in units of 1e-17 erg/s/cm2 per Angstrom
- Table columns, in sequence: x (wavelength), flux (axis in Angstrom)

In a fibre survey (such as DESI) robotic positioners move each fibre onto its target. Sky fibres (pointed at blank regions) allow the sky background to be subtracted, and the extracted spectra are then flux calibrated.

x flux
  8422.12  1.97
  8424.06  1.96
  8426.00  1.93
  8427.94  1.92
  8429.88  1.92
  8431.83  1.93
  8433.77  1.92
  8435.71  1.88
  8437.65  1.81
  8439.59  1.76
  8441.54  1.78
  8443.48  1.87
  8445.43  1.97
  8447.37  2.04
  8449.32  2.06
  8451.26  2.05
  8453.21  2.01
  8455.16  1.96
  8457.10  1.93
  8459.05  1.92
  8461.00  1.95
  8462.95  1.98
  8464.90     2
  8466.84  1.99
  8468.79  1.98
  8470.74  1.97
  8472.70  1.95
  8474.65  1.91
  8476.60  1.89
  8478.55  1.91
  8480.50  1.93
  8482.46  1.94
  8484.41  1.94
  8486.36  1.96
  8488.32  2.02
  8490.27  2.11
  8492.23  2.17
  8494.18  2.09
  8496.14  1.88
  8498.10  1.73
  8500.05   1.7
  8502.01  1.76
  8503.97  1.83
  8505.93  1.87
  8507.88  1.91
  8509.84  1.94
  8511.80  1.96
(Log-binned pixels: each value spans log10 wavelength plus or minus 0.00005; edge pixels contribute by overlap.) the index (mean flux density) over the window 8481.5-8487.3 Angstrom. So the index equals 1.95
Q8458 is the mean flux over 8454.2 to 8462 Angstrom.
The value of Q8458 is 1.94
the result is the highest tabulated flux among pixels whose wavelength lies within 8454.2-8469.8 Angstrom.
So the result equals 2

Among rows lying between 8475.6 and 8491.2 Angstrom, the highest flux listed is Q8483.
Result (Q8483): 2.11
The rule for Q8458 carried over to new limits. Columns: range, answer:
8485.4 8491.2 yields 2.03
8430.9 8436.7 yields 1.91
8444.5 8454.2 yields 2.03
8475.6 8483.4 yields 1.92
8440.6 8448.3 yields 1.92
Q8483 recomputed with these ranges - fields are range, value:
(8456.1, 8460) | 1.93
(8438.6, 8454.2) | 2.06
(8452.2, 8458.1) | 2.01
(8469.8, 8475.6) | 1.97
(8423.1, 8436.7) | 1.96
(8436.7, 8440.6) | 1.81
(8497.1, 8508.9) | 1.91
